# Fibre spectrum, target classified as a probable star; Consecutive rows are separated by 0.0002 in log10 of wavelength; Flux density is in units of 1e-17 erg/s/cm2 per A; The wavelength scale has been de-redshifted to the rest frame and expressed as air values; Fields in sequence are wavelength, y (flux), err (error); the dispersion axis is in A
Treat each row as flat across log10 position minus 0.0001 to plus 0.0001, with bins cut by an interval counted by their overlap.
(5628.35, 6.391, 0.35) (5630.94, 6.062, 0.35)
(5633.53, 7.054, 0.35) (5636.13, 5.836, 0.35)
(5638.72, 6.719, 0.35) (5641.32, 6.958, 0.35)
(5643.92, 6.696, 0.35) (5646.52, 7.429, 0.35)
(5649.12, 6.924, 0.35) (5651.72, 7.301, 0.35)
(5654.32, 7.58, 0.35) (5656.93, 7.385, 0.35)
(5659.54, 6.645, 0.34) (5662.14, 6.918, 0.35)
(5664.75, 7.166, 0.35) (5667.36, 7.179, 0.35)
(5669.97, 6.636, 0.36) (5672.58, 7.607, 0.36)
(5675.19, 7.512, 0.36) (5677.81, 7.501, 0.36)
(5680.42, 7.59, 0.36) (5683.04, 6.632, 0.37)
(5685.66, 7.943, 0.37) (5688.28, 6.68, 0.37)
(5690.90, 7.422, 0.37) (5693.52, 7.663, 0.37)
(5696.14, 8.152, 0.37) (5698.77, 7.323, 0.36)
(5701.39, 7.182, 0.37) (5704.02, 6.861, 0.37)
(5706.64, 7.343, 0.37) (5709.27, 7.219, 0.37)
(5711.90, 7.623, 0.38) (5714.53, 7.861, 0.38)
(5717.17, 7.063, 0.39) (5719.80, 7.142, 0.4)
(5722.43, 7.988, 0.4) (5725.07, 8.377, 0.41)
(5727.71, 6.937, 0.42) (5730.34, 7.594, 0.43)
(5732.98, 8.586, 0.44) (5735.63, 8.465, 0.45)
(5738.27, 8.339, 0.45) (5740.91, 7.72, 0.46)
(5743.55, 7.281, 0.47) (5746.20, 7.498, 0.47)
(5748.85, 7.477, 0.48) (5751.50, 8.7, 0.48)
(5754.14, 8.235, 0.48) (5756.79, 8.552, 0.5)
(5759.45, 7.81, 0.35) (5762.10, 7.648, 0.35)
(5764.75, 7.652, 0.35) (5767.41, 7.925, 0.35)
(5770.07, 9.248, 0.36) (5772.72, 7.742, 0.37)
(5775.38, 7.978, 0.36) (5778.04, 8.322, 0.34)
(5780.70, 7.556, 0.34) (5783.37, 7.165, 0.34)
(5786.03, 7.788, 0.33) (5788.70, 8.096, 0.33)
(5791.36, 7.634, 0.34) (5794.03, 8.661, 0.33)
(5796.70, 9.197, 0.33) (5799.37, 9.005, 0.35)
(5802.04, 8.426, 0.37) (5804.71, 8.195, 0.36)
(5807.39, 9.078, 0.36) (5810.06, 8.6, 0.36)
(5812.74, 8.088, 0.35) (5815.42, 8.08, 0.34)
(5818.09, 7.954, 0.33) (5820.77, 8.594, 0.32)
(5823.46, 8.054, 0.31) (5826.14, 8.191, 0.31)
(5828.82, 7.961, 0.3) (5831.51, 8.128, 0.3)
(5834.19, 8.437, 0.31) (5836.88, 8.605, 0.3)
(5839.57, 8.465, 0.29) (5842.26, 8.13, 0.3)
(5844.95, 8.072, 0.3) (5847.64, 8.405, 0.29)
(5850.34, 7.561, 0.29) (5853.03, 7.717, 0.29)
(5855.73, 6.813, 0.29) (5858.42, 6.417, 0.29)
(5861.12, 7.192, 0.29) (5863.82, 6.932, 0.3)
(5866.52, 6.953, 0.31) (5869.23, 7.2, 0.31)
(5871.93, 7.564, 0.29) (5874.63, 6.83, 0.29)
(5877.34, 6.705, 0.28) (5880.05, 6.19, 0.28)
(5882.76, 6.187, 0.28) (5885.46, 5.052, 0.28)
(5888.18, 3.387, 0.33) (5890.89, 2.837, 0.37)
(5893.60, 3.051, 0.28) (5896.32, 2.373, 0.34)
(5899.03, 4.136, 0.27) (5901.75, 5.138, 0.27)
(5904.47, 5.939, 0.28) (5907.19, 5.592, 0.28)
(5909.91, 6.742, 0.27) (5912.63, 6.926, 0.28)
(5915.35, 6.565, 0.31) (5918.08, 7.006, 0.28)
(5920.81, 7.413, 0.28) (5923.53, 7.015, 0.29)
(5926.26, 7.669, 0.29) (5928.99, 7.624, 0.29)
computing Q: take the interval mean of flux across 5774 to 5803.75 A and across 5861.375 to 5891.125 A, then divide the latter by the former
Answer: 0.75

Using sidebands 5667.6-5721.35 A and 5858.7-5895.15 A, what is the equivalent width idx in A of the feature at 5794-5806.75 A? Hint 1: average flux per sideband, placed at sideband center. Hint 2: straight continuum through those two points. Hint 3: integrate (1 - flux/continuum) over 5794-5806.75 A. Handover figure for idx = -4.4 A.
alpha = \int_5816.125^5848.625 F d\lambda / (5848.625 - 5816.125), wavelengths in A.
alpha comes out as 8.25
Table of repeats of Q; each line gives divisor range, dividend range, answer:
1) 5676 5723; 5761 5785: 1.07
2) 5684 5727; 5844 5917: 0.81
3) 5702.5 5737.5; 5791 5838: 1.10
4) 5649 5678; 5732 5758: 1.12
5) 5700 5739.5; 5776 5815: 1.08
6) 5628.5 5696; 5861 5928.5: 0.84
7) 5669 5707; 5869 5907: 0.70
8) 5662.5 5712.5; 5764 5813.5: 1.13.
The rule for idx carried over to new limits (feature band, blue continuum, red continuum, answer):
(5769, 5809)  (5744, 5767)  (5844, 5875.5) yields -2.9 A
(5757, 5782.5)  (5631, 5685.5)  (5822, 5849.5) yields -0.7 A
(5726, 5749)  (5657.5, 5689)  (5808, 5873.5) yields -1.1 A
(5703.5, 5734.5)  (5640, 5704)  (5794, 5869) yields -0.4 A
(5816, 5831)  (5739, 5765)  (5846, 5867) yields -1.4 A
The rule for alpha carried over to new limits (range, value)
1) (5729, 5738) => 8.23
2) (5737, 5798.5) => 8.02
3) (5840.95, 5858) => 7.71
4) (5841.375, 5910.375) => 6.09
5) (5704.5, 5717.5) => 7.41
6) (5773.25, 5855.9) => 8.17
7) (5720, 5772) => 7.98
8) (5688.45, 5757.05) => 7.69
